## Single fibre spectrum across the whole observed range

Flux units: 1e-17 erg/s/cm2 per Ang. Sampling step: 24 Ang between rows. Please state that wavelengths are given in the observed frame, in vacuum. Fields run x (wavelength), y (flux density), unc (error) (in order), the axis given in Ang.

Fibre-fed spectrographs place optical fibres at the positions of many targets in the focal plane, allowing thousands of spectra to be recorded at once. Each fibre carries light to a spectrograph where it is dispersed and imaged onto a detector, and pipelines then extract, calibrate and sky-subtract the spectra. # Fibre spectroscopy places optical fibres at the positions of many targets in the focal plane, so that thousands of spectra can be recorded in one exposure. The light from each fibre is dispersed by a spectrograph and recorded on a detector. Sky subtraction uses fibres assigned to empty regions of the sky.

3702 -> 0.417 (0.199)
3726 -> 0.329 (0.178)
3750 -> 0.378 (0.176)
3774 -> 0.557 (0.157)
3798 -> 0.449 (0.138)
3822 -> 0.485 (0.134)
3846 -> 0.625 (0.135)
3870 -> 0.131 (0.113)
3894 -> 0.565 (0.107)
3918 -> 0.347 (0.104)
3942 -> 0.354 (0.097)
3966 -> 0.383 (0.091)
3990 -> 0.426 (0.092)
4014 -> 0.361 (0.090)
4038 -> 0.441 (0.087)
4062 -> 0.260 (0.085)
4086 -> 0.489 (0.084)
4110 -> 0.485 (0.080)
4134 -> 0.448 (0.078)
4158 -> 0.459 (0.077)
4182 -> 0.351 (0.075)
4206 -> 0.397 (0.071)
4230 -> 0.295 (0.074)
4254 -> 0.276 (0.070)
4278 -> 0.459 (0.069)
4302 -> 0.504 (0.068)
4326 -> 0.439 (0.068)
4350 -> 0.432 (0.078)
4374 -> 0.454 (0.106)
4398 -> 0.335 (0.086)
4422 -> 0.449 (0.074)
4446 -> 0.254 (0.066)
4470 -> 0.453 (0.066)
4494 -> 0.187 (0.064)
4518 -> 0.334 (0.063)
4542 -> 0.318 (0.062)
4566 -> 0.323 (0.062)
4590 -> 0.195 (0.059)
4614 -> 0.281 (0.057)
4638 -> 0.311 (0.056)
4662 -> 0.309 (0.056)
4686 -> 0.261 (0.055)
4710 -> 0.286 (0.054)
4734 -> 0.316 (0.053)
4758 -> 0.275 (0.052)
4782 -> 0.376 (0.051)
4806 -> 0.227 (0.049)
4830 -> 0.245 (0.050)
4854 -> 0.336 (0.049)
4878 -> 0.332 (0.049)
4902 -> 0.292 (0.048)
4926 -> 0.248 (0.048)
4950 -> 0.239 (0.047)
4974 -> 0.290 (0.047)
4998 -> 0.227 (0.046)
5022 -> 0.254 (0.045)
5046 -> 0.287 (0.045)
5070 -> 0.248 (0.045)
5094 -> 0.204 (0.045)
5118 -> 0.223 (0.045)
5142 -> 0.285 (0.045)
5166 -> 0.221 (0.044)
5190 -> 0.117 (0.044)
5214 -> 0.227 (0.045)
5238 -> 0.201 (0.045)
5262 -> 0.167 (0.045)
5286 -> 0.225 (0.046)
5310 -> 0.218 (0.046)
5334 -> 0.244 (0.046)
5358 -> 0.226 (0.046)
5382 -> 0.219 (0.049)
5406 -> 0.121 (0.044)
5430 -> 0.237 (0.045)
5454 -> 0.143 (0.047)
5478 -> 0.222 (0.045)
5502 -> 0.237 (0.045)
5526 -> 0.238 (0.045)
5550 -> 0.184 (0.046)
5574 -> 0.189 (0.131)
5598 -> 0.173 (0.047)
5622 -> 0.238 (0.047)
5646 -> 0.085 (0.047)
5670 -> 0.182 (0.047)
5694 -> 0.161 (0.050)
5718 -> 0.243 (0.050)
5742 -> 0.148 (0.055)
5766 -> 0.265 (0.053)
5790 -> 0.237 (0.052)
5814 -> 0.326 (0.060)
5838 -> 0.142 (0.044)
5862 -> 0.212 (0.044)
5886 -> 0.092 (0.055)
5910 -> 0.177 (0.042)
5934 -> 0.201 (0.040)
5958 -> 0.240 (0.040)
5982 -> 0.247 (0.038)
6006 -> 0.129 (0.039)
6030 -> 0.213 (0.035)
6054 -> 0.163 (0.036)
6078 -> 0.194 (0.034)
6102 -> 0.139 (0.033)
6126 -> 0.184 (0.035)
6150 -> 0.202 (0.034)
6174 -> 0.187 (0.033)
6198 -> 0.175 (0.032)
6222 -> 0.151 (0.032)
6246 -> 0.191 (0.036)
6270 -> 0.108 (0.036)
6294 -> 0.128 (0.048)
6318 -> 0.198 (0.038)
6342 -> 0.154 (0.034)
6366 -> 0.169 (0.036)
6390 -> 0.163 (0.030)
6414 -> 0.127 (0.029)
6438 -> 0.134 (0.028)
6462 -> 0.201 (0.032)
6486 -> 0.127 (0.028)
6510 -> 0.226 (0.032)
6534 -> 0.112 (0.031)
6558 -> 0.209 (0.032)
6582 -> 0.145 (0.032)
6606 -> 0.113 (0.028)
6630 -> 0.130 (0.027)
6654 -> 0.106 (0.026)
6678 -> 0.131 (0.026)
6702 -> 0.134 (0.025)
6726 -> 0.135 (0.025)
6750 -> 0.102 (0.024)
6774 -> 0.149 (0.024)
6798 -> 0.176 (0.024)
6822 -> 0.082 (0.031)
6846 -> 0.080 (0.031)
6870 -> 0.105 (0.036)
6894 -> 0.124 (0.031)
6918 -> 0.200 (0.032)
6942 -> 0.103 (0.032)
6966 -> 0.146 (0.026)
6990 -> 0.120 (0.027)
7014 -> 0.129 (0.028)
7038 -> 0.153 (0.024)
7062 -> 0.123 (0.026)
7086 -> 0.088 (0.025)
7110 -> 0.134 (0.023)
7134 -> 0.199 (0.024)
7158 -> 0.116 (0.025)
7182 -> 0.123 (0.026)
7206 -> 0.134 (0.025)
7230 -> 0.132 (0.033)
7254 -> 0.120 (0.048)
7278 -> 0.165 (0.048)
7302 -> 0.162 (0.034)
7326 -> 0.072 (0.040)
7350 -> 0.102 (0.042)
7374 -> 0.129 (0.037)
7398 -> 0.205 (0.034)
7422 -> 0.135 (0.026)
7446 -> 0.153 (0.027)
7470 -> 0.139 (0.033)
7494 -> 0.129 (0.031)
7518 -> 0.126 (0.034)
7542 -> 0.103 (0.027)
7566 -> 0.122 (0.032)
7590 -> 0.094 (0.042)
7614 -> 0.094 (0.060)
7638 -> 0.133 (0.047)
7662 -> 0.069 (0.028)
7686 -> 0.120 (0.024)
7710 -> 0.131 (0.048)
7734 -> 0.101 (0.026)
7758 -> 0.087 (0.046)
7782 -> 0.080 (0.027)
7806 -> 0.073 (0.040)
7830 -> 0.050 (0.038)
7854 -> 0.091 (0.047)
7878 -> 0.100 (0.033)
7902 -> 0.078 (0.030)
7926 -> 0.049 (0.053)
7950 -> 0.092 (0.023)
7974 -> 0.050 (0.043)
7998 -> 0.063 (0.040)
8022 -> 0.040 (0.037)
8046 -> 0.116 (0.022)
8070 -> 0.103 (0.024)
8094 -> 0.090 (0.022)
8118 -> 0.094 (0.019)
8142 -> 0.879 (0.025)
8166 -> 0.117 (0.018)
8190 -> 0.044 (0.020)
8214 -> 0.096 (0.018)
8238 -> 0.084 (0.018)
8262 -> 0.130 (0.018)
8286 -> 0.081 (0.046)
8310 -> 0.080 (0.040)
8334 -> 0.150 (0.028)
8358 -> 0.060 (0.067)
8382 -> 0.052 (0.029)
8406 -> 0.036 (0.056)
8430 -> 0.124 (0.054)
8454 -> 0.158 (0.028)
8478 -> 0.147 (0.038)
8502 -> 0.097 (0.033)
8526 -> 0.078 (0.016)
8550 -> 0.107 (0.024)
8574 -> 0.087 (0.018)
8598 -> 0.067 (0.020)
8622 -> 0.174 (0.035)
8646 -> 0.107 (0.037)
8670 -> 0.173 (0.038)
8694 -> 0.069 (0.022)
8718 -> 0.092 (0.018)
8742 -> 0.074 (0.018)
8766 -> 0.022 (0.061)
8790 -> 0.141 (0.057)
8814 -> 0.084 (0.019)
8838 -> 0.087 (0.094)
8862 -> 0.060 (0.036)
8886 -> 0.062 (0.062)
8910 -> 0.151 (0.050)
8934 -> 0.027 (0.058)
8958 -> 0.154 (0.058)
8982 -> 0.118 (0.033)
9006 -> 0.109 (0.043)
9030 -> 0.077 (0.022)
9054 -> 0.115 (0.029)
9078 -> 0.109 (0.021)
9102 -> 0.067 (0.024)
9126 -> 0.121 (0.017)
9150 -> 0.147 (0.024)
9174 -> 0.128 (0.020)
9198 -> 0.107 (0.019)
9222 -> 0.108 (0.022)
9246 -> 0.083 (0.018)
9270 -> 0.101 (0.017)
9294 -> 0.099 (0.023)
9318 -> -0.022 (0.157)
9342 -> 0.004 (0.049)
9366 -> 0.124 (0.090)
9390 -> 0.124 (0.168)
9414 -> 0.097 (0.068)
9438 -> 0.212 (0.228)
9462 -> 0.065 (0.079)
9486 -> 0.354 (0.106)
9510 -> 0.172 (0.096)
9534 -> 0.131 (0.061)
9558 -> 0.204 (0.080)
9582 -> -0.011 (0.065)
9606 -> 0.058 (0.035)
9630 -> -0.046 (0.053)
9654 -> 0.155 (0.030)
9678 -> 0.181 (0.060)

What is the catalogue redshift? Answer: 1.18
